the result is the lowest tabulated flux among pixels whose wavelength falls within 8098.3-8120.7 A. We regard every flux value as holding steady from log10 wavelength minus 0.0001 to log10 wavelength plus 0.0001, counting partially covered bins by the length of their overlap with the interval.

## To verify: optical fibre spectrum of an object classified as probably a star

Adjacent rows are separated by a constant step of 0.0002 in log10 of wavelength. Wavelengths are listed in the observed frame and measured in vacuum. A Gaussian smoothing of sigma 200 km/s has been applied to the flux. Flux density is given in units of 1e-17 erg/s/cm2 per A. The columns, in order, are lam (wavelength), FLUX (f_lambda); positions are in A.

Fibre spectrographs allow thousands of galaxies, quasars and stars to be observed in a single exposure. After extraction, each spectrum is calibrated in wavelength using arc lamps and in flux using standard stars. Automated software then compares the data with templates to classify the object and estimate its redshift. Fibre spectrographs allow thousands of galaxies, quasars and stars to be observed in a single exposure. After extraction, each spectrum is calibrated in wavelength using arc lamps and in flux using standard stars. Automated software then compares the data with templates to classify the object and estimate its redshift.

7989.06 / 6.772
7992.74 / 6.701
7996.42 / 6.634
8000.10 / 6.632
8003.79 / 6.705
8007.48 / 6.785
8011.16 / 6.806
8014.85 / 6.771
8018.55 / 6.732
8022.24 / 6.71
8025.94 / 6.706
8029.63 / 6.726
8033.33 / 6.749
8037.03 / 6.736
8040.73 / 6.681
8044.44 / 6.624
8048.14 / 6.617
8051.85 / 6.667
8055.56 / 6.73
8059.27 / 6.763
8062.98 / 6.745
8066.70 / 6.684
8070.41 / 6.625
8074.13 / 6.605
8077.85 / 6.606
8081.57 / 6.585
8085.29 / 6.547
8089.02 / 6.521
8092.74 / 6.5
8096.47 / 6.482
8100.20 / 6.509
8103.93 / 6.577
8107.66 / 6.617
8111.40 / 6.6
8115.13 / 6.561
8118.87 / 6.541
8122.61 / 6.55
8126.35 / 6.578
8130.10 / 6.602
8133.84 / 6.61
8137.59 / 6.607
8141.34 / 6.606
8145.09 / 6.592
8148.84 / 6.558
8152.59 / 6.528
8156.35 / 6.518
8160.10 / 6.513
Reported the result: 6.509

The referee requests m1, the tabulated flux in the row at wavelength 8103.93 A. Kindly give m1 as 6.577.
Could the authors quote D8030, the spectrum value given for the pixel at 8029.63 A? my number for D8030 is 6.726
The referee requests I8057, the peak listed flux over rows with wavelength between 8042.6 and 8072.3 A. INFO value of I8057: 6.763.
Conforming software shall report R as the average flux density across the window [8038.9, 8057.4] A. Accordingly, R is 6.66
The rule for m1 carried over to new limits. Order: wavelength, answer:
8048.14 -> 6.617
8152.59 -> 6.528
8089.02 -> 6.521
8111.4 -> 6.6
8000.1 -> 6.632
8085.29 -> 6.547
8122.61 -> 6.55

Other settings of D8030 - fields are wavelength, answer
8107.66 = 6.617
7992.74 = 6.701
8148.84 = 6.558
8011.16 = 6.806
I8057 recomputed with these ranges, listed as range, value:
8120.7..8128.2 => 6.578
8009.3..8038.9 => 6.806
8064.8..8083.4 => 6.684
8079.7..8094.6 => 6.585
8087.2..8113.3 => 6.617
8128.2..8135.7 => 6.61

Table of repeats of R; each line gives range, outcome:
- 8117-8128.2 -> 6.56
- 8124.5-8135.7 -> 6.6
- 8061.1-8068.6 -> 6.72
